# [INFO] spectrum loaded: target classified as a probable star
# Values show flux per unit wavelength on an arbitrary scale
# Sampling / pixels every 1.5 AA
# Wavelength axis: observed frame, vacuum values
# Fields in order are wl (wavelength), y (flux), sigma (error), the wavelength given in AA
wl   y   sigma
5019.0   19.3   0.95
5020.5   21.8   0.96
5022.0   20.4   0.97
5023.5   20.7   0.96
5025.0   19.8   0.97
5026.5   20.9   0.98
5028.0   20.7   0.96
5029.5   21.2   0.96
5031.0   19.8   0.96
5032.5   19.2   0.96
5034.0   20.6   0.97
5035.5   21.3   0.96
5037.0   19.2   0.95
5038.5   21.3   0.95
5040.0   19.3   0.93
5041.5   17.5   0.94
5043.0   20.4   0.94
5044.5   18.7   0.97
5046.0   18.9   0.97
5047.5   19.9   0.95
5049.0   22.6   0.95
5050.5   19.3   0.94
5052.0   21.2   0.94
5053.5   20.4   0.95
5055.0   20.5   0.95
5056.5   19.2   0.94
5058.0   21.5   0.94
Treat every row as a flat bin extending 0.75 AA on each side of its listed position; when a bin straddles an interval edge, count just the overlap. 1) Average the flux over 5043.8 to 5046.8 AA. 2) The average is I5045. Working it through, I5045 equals 18.8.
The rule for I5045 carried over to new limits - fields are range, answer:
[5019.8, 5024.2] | 21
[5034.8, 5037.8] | 20.2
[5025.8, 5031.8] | 20.6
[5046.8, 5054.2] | 20.7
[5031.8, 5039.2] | 20.3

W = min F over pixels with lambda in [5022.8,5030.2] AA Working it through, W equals 19.8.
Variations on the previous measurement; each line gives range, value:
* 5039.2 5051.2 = 17.5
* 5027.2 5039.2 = 19.2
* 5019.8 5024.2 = 20.4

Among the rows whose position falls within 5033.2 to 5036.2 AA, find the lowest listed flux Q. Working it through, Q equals 20.6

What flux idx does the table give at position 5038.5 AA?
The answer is 21.3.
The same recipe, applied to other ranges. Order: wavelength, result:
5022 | 20.4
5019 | 19.3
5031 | 19.8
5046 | 18.9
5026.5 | 20.9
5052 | 21.2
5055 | 20.5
